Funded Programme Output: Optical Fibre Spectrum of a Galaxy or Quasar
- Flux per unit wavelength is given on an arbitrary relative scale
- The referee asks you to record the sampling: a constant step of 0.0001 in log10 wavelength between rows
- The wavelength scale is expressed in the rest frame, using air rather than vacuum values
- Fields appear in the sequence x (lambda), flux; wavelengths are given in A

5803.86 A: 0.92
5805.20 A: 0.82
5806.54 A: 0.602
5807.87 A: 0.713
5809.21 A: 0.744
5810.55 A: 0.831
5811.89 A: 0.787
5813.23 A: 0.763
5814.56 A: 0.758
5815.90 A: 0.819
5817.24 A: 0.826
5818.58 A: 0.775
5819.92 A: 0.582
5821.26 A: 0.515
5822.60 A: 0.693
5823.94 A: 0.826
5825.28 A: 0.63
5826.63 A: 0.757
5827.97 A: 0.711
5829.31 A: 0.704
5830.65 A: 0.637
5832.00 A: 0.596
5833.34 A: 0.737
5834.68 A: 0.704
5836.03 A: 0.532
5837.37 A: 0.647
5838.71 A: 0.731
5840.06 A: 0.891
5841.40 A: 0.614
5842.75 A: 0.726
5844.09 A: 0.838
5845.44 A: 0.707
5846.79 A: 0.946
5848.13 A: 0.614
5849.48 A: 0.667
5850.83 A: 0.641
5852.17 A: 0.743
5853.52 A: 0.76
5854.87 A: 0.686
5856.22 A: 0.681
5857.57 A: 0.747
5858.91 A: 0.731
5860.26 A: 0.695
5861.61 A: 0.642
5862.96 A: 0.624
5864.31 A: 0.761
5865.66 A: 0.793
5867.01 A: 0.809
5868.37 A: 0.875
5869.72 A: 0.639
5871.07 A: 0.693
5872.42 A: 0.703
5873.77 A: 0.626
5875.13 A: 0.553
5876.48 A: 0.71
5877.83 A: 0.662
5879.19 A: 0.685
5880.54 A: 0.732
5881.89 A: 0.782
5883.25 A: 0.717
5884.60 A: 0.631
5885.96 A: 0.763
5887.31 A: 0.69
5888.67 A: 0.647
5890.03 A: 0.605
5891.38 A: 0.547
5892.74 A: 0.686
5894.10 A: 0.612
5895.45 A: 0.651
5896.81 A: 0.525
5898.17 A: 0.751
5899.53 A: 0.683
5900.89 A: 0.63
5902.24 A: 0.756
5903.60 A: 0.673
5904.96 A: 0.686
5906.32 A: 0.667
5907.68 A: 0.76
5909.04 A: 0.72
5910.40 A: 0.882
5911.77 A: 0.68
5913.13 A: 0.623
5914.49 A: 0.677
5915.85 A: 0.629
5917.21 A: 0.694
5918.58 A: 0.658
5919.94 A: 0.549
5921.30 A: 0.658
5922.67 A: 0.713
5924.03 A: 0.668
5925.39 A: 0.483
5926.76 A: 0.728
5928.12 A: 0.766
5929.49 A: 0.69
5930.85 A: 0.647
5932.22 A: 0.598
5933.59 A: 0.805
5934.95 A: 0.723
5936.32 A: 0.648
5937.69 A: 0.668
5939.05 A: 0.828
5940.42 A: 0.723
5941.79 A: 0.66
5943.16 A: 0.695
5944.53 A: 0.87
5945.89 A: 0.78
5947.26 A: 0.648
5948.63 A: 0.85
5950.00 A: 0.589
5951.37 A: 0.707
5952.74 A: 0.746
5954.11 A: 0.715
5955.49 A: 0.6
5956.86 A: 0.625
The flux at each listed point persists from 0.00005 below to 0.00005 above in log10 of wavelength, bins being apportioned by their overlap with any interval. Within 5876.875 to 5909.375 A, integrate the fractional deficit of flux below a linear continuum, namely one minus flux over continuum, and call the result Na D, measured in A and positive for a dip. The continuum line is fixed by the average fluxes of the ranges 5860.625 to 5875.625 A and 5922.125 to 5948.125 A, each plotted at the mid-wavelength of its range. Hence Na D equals 1.2 A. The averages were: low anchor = 0.703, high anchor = 0.703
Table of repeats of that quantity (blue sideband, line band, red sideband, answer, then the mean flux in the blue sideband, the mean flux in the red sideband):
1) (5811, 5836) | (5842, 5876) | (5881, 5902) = -1.50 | 0.708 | 0.664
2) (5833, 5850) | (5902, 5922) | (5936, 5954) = 1.04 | 0.72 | 0.725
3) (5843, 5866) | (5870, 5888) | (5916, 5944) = 0.53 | 0.721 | 0.68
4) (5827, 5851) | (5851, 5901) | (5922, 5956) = 1.08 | 0.704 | 0.702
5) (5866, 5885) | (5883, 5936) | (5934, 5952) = 3.03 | 0.704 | 0.724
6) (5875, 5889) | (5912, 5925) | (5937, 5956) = 1.11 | 0.695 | 0.721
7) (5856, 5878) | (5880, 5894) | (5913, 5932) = 0.21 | 0.704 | 0.656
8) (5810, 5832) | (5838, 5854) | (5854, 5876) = -0.63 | 0.721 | 0.704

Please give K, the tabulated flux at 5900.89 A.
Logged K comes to 0.63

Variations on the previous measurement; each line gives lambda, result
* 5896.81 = 0.525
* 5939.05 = 0.828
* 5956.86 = 0.625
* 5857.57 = 0.747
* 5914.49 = 0.677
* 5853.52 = 0.76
